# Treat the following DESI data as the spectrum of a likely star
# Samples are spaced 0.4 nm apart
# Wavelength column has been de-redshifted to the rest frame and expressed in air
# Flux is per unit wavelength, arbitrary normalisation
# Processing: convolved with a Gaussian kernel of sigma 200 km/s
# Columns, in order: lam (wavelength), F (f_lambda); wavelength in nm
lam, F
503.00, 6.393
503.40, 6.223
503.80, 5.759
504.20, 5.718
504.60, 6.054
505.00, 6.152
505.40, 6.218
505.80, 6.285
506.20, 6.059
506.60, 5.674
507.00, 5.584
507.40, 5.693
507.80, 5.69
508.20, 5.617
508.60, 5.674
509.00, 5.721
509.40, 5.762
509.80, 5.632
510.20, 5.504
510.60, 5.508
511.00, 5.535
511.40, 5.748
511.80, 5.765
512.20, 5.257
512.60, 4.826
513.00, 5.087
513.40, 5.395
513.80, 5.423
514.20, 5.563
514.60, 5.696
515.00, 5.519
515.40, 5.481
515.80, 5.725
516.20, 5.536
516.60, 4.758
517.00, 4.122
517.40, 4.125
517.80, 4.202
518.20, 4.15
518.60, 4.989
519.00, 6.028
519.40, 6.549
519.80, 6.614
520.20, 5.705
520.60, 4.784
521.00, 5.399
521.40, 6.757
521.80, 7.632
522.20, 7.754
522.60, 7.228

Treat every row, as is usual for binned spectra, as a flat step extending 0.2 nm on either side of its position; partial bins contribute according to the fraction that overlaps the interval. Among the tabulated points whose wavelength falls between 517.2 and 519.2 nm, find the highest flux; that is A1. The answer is 6.028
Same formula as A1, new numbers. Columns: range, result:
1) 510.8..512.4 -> 5.765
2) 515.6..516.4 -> 5.725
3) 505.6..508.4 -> 6.285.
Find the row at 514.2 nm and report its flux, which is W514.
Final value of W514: 5.563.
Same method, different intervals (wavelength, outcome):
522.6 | 7.228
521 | 5.399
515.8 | 5.725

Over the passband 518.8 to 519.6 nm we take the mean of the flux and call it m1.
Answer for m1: 6.29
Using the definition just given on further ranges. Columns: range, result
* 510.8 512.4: 5.58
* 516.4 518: 4.3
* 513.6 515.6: 5.54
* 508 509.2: 5.67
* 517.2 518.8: 4.37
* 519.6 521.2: 5.63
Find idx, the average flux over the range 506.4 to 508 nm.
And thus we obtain 5.66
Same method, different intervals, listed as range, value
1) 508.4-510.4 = 5.66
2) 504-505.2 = 5.97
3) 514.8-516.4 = 5.57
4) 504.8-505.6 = 6.19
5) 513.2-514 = 5.41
